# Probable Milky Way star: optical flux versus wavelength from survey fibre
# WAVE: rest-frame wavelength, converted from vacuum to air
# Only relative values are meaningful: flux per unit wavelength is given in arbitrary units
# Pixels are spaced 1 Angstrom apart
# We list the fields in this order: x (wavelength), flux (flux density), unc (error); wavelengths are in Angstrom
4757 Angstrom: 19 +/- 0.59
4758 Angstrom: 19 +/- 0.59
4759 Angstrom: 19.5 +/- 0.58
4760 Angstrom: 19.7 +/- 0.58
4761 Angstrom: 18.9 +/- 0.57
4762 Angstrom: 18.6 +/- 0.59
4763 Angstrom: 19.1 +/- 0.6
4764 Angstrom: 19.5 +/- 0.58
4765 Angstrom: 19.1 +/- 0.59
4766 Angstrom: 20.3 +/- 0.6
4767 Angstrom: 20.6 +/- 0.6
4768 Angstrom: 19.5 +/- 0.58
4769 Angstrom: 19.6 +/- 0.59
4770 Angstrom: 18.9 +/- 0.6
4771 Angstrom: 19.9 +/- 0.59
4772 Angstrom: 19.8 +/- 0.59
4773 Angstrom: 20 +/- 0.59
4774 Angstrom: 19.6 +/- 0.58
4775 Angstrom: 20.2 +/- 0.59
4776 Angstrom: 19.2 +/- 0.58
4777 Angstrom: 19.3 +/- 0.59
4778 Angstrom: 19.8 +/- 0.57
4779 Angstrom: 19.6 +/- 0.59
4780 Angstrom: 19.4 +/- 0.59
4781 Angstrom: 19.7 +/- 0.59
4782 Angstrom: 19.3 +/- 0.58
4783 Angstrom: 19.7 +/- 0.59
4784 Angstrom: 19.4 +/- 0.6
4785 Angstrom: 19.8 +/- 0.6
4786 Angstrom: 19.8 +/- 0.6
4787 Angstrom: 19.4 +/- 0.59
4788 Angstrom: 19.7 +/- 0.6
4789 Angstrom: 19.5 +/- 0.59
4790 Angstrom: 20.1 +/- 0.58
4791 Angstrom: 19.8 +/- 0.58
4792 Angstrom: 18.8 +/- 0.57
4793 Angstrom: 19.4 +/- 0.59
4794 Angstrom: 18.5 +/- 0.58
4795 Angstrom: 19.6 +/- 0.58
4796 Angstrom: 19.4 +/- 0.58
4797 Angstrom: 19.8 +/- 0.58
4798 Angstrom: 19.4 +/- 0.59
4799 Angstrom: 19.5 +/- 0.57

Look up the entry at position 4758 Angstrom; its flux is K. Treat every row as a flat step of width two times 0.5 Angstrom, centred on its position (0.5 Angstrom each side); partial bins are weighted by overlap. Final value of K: 19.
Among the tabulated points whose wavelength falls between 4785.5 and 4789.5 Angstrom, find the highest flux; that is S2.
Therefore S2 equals 19.8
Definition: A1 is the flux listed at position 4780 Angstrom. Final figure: 19.4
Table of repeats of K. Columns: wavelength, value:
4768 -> 19.5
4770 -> 18.9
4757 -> 19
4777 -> 19.3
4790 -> 20.1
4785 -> 19.8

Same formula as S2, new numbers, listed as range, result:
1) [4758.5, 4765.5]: 19.7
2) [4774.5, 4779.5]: 20.2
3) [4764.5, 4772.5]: 20.6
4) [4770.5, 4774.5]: 20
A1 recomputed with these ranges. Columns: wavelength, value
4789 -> 19.5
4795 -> 19.6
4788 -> 19.7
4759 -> 19.5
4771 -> 19.9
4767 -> 20.6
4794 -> 18.5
